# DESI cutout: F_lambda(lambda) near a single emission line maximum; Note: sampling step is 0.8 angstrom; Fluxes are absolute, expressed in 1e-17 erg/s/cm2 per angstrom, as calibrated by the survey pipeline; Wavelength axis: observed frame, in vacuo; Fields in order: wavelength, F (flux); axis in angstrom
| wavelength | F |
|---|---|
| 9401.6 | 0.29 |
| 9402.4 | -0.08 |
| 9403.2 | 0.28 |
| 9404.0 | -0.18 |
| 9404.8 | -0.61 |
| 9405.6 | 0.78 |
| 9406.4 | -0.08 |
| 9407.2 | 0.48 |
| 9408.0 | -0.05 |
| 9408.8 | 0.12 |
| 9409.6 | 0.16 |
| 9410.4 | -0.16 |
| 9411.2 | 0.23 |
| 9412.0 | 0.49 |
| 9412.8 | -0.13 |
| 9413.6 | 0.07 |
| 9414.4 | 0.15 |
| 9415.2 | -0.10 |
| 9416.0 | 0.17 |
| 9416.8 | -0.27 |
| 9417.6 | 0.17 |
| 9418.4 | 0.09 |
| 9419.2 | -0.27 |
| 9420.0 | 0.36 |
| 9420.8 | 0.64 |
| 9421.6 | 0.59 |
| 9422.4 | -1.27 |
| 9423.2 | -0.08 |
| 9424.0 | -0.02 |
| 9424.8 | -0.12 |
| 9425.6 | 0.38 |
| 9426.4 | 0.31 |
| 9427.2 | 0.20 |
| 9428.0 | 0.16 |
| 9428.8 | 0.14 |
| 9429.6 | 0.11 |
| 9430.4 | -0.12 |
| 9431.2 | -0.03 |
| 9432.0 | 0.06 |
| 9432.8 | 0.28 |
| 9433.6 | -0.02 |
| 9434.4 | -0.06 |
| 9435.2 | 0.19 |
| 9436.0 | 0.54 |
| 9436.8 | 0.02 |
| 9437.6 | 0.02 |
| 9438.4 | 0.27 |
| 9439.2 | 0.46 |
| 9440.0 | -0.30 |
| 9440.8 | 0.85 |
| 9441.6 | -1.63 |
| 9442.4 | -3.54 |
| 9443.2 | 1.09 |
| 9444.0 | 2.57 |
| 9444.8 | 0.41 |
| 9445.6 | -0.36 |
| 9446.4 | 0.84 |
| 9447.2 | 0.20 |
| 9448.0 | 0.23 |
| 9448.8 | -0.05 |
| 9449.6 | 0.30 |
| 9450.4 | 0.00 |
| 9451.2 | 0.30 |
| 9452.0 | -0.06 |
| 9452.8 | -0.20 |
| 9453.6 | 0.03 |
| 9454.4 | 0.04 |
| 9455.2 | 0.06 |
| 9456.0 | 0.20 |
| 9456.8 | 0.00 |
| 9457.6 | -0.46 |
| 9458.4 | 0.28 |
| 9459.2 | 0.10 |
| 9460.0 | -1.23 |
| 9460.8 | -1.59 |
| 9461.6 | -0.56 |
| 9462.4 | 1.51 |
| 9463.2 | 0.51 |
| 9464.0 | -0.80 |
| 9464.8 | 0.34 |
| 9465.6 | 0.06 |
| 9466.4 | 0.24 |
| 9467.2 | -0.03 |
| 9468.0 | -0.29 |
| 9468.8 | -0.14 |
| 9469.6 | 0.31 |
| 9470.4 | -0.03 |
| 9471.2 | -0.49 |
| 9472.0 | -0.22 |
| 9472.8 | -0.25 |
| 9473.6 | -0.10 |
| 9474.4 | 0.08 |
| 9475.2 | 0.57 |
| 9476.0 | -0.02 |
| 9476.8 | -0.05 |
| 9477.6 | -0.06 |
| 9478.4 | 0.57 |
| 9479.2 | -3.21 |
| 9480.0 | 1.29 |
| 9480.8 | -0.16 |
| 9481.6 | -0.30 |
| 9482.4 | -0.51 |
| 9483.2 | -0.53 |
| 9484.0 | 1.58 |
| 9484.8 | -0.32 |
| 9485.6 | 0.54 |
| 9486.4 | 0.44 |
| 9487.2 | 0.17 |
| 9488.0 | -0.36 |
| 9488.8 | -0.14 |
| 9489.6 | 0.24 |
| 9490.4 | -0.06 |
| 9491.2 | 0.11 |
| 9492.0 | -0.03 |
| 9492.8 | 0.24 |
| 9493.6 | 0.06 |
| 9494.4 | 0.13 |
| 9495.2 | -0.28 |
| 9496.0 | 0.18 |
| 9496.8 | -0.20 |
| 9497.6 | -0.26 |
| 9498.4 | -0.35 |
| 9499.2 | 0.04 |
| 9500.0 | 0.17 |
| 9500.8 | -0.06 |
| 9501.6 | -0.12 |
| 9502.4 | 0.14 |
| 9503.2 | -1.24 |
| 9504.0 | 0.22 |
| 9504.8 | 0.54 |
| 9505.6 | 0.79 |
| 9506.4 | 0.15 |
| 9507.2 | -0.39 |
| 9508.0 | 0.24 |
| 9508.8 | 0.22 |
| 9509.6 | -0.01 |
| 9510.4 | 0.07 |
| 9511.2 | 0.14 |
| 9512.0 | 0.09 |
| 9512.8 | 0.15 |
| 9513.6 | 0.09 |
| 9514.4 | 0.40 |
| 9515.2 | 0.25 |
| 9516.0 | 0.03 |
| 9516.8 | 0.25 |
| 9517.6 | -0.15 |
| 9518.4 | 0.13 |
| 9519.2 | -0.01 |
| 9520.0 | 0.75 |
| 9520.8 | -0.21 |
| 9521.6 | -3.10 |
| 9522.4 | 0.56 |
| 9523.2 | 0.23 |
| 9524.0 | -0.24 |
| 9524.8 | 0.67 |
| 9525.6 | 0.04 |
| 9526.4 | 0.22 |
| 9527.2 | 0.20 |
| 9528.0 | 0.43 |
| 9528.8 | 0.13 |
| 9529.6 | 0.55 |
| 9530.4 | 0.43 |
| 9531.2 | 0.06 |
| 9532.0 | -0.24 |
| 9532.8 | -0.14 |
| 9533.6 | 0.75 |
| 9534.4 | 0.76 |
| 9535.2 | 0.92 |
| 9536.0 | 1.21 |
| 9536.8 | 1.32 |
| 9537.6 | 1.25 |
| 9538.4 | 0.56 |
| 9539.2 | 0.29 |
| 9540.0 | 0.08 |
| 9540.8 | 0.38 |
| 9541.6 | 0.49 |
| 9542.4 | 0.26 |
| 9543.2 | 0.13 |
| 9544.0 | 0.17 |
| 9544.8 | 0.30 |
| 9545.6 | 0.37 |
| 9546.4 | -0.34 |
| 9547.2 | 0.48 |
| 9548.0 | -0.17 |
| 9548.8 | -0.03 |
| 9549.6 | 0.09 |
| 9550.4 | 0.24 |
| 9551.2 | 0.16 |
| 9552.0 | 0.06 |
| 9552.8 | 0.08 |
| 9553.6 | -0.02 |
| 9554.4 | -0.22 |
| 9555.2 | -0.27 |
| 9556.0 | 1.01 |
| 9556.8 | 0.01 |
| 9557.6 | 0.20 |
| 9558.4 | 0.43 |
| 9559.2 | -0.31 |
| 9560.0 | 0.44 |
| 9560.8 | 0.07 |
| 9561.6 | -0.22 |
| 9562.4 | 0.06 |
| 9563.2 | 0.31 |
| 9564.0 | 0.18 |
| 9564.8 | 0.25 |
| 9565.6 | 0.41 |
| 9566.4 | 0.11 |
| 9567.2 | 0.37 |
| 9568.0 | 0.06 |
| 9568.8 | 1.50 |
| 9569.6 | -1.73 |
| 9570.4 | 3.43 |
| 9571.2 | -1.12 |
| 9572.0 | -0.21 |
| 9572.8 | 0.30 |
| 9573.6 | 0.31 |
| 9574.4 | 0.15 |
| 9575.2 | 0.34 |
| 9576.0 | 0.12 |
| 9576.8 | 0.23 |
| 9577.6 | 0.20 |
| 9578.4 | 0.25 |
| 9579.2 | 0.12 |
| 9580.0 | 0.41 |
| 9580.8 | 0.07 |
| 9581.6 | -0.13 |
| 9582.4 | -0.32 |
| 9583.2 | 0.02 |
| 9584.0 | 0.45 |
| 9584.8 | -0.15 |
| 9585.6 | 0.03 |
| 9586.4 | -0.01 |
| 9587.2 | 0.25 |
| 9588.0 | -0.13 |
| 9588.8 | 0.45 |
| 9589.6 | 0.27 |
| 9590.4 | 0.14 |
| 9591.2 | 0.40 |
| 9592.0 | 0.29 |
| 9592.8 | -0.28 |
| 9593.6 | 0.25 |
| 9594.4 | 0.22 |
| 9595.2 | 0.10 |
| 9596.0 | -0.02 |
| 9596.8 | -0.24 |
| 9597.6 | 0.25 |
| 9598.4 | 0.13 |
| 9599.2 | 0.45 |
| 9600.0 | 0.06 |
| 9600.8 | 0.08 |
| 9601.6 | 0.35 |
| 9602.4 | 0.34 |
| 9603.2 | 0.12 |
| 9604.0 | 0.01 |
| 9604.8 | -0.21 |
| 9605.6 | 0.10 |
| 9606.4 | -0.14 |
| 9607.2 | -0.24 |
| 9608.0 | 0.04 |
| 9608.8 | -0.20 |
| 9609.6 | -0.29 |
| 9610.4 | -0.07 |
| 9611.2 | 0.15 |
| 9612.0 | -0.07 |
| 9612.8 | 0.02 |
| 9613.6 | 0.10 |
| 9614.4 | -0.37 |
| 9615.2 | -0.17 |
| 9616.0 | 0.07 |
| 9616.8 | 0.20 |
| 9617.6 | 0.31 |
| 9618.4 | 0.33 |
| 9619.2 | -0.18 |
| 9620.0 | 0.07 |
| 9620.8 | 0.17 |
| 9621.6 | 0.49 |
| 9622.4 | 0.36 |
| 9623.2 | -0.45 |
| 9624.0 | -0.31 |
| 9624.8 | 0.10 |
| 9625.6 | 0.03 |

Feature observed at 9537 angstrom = [O III]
